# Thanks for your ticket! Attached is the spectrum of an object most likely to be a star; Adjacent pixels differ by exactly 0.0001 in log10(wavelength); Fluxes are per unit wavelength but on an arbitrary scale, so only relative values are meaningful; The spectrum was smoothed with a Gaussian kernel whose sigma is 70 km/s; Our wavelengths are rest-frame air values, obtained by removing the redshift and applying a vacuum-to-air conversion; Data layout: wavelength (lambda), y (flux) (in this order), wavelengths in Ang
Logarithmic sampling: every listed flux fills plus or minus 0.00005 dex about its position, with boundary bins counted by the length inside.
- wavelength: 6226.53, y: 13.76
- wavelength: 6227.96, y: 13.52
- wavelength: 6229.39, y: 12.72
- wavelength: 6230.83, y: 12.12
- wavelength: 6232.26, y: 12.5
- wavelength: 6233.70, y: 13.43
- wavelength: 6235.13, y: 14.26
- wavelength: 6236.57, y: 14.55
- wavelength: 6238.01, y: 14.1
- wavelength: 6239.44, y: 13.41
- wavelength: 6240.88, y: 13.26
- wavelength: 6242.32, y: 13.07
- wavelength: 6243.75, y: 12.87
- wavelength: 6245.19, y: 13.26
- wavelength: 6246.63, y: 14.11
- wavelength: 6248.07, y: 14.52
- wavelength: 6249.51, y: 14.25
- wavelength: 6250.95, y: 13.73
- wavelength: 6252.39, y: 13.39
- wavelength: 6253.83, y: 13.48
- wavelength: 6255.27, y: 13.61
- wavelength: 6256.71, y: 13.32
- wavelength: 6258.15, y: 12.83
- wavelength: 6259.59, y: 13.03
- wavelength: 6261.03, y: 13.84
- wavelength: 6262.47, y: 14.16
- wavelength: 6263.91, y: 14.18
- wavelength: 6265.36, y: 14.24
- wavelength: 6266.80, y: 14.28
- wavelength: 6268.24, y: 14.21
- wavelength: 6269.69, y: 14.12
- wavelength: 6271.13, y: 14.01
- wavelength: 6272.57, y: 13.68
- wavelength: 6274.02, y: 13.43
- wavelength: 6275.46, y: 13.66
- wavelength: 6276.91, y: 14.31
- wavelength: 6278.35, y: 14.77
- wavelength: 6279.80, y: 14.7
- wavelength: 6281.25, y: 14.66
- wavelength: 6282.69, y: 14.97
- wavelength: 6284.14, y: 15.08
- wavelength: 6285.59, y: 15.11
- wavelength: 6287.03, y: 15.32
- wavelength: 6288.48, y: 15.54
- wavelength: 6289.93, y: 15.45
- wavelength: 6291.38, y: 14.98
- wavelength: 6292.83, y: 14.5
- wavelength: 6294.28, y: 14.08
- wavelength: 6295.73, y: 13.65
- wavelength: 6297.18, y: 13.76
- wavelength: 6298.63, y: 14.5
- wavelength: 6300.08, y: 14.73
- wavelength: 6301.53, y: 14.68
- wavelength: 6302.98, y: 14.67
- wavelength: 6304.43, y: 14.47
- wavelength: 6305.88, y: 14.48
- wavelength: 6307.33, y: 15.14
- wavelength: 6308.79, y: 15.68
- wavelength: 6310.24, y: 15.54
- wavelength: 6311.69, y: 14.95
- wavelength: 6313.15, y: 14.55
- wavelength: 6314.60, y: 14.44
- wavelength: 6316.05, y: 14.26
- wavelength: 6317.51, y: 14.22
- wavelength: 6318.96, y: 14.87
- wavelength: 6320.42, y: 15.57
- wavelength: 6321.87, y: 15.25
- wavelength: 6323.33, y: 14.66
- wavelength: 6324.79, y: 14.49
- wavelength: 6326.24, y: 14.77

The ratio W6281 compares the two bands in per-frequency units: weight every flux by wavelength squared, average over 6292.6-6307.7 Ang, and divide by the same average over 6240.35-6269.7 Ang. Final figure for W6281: 1.1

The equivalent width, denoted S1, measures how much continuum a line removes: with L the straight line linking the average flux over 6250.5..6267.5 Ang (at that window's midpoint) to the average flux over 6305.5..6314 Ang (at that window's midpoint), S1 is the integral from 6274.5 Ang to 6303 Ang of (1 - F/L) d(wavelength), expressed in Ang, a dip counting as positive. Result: -0.31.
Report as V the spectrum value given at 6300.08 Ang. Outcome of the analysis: 14.73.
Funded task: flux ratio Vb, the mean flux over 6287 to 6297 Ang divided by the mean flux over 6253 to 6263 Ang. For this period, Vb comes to 1.09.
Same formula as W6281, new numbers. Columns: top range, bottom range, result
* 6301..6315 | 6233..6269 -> 1.10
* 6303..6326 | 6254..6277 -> 1.09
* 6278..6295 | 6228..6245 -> 1.14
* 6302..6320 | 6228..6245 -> 1.14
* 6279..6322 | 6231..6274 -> 1.10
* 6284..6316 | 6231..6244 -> 1.12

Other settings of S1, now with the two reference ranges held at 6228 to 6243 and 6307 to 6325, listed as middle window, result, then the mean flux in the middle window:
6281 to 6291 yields -0.6 Ang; 15.2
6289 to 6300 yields 0.0 Ang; 14.4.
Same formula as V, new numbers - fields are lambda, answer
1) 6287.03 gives 15.32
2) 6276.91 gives 14.31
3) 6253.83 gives 13.48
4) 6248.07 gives 14.52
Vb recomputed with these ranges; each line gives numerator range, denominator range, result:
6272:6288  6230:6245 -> 1.09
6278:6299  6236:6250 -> 1.07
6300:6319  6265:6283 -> 1.04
